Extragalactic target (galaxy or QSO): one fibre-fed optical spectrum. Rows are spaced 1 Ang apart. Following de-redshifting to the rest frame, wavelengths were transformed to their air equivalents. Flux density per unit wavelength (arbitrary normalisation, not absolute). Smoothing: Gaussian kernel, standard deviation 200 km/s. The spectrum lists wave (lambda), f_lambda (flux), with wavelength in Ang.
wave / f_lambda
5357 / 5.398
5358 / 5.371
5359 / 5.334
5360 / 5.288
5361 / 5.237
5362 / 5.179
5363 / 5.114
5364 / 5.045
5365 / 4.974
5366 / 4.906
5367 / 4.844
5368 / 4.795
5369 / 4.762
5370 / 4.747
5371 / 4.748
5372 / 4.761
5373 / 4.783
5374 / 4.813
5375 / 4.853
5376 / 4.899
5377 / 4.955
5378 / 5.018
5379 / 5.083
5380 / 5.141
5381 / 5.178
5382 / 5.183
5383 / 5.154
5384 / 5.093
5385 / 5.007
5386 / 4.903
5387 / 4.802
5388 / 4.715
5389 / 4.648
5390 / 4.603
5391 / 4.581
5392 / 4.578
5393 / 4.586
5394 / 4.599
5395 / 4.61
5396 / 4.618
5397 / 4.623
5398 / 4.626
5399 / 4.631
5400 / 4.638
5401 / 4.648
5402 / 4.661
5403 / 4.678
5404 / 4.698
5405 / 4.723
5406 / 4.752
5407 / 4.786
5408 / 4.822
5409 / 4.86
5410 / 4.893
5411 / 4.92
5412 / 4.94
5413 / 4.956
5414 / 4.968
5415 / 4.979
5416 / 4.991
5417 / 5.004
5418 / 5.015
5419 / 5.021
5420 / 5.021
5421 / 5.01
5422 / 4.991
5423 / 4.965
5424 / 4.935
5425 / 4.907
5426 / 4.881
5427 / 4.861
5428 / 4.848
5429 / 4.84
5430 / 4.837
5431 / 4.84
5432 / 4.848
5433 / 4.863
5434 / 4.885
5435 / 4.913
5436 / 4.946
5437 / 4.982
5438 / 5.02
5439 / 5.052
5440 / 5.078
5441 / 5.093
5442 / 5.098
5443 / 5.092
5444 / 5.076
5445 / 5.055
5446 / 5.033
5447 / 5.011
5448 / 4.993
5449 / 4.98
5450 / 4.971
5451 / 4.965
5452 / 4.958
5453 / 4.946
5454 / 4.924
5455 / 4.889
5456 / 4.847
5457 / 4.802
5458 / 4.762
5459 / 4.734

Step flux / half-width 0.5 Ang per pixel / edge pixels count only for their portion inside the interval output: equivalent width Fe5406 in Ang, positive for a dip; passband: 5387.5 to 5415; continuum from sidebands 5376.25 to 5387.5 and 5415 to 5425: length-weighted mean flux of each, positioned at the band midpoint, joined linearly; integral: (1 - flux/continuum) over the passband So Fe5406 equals 1.6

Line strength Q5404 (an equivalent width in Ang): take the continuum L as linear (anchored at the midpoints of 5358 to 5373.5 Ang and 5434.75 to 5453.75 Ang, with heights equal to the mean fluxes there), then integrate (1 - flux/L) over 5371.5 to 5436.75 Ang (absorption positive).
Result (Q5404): 1.9 Ang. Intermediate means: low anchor 4.98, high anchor 5.01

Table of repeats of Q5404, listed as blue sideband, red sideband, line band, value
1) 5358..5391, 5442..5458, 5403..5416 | 0.3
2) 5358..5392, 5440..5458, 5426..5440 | 0.2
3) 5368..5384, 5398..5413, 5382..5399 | 0.4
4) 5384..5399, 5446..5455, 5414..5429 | -0.4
